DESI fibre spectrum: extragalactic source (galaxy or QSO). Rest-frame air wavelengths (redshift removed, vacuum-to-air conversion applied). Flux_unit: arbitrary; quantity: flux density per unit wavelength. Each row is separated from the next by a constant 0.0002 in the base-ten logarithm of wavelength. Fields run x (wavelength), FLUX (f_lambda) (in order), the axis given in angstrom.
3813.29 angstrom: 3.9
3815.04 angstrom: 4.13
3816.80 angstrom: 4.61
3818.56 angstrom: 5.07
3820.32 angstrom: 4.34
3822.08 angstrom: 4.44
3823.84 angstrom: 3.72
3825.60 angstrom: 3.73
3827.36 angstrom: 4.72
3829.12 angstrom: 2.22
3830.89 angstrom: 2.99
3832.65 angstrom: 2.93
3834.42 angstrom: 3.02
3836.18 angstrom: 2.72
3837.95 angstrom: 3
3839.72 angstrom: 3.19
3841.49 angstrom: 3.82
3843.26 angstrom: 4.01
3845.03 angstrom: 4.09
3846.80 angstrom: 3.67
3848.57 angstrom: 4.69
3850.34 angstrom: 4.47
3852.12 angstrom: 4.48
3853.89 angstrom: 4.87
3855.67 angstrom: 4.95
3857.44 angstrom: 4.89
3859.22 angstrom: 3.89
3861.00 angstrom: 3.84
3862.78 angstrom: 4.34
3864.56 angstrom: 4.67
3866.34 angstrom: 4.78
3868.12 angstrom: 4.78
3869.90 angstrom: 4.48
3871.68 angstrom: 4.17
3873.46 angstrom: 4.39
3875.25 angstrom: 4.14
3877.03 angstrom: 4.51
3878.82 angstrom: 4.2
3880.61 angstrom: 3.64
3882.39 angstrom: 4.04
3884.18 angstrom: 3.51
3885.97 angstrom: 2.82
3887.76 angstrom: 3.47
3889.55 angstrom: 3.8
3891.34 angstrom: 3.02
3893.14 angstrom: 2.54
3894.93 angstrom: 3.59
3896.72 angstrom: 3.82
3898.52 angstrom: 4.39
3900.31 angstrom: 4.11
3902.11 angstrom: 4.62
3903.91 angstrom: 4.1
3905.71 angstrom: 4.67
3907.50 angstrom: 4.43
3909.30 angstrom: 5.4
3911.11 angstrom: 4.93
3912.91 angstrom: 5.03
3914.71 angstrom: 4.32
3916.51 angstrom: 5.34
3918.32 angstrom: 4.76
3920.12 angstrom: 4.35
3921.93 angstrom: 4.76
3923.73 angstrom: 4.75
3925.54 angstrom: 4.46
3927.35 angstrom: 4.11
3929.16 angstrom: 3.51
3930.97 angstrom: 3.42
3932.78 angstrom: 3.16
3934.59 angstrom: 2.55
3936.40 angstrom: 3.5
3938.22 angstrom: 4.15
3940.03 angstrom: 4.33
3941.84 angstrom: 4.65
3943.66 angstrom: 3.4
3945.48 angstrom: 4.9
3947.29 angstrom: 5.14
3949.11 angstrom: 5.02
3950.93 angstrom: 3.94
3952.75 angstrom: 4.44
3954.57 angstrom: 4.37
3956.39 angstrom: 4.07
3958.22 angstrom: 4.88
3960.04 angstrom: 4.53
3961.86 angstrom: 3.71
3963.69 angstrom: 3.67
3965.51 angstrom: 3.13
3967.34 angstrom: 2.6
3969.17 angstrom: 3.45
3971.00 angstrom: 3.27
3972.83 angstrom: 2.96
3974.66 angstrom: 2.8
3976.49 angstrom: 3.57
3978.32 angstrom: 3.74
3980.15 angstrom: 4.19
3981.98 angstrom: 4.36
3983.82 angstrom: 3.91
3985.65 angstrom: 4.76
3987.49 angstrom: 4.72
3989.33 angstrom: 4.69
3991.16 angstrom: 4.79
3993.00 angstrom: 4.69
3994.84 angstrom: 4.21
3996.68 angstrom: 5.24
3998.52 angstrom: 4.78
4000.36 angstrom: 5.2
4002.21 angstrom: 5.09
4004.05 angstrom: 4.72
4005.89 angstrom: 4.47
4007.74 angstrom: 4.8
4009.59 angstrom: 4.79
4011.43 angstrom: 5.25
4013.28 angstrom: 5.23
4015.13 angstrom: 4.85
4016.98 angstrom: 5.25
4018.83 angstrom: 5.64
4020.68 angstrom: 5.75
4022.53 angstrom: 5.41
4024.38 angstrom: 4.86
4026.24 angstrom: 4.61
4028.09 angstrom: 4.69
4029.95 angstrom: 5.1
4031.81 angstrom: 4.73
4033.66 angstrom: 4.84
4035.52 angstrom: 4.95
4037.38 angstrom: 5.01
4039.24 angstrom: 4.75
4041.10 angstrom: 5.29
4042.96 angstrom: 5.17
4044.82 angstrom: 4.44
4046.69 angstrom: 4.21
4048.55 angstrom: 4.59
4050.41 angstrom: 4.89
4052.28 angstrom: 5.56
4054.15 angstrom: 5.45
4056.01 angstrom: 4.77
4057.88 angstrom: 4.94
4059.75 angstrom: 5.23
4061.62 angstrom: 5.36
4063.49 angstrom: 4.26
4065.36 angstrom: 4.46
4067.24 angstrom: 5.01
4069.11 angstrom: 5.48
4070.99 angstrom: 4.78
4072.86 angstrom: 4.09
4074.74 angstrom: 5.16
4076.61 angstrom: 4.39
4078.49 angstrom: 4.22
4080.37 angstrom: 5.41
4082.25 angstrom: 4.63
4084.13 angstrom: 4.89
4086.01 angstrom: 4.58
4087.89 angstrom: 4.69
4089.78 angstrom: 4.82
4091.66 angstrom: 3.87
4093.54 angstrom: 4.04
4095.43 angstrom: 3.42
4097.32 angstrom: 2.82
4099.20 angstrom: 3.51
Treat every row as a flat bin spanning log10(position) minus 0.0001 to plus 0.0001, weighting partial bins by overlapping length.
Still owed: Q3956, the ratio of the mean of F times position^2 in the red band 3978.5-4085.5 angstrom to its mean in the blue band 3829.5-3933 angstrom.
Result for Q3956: 1.28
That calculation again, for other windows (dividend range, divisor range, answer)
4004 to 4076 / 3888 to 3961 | 1.24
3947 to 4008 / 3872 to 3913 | 1.09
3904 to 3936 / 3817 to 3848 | 1.24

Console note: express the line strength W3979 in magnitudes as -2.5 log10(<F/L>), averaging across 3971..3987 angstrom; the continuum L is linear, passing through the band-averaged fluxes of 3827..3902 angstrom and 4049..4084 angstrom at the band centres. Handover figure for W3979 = 0.18 mag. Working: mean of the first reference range 3.9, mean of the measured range 3.78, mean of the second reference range 4.89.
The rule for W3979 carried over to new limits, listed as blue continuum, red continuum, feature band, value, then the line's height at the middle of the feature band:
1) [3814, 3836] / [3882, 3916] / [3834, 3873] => -0.07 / 3.89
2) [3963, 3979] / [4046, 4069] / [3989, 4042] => -0.21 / 4.1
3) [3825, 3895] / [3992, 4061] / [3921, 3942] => 0.11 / 4.34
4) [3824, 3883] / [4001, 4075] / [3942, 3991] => 0.14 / 4.58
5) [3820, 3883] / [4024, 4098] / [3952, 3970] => 0.13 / 4.38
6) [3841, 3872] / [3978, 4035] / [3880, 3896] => 0.31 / 4.49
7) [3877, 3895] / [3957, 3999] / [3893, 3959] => -0.15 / 3.73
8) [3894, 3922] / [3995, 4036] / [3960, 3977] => 0.40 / 4.79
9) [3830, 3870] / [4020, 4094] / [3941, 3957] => -0.01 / 4.41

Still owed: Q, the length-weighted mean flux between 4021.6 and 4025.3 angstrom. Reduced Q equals 5.14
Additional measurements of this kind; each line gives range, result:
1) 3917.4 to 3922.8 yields 4.62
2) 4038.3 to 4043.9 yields 5.07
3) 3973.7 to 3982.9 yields 3.73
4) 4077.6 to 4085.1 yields 4.79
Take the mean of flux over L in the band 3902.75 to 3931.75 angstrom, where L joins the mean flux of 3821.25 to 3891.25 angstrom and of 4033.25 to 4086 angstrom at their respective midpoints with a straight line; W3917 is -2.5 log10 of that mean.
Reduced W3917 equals -0.08 mag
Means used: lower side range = 3.94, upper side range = 4.86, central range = 4.53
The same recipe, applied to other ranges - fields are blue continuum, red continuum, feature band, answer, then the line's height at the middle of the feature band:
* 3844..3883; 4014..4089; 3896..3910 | 0.01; 4.48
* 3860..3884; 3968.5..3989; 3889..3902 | 0.14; 4.18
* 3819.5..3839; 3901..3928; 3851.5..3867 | -0.17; 3.87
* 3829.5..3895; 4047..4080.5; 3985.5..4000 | -0.05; 4.52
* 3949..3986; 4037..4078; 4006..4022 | -0.18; 4.37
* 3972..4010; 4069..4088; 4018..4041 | -0.11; 4.55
